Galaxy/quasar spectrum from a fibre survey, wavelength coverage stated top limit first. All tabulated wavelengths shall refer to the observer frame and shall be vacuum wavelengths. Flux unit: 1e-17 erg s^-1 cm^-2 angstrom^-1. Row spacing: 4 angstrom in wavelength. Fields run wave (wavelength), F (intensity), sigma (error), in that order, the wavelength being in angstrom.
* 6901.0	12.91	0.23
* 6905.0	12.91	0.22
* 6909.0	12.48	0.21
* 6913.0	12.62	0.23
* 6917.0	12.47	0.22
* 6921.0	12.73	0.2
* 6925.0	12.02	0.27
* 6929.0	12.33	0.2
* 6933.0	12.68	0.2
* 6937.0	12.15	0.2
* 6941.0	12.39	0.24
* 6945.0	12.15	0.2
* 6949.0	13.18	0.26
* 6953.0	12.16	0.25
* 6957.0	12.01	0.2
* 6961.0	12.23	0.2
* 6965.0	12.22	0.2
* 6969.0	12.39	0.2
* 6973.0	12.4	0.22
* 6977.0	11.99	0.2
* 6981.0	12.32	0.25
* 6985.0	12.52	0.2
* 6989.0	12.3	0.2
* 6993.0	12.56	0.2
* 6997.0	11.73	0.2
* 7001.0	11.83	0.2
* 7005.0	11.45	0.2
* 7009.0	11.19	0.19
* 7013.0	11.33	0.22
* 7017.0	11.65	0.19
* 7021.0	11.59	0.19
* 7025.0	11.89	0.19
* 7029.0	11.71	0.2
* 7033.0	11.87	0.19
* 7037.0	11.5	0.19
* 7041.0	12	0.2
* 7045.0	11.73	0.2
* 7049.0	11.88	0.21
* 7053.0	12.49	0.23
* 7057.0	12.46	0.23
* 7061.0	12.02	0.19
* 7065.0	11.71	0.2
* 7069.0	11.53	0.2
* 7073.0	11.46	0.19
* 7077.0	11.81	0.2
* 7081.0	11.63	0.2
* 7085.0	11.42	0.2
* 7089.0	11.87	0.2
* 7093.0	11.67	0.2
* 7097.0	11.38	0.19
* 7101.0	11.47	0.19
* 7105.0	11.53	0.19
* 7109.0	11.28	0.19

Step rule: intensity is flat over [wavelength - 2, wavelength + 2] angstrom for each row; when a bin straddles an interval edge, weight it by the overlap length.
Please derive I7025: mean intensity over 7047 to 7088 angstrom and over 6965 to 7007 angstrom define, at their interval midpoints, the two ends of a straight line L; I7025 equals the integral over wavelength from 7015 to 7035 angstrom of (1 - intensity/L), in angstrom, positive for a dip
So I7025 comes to 0.4 angstrom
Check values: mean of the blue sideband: 12.2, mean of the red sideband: 11.8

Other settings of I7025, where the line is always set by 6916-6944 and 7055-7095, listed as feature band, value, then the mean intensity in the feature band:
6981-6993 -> -0.3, 12.4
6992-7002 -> 0.1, 12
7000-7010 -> 0.5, 11.5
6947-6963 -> -0.2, 12.4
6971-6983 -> -0.1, 12.2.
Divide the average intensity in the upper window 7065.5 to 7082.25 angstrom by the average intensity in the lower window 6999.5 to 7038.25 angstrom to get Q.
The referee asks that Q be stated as 1.0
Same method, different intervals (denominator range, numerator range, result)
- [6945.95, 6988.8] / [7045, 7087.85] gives 0.96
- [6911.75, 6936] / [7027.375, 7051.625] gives 0.95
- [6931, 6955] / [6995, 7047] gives 0.94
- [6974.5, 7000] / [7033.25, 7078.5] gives 0.97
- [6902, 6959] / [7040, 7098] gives 0.95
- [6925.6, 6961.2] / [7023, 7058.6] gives 0.97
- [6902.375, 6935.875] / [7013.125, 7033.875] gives 0.93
